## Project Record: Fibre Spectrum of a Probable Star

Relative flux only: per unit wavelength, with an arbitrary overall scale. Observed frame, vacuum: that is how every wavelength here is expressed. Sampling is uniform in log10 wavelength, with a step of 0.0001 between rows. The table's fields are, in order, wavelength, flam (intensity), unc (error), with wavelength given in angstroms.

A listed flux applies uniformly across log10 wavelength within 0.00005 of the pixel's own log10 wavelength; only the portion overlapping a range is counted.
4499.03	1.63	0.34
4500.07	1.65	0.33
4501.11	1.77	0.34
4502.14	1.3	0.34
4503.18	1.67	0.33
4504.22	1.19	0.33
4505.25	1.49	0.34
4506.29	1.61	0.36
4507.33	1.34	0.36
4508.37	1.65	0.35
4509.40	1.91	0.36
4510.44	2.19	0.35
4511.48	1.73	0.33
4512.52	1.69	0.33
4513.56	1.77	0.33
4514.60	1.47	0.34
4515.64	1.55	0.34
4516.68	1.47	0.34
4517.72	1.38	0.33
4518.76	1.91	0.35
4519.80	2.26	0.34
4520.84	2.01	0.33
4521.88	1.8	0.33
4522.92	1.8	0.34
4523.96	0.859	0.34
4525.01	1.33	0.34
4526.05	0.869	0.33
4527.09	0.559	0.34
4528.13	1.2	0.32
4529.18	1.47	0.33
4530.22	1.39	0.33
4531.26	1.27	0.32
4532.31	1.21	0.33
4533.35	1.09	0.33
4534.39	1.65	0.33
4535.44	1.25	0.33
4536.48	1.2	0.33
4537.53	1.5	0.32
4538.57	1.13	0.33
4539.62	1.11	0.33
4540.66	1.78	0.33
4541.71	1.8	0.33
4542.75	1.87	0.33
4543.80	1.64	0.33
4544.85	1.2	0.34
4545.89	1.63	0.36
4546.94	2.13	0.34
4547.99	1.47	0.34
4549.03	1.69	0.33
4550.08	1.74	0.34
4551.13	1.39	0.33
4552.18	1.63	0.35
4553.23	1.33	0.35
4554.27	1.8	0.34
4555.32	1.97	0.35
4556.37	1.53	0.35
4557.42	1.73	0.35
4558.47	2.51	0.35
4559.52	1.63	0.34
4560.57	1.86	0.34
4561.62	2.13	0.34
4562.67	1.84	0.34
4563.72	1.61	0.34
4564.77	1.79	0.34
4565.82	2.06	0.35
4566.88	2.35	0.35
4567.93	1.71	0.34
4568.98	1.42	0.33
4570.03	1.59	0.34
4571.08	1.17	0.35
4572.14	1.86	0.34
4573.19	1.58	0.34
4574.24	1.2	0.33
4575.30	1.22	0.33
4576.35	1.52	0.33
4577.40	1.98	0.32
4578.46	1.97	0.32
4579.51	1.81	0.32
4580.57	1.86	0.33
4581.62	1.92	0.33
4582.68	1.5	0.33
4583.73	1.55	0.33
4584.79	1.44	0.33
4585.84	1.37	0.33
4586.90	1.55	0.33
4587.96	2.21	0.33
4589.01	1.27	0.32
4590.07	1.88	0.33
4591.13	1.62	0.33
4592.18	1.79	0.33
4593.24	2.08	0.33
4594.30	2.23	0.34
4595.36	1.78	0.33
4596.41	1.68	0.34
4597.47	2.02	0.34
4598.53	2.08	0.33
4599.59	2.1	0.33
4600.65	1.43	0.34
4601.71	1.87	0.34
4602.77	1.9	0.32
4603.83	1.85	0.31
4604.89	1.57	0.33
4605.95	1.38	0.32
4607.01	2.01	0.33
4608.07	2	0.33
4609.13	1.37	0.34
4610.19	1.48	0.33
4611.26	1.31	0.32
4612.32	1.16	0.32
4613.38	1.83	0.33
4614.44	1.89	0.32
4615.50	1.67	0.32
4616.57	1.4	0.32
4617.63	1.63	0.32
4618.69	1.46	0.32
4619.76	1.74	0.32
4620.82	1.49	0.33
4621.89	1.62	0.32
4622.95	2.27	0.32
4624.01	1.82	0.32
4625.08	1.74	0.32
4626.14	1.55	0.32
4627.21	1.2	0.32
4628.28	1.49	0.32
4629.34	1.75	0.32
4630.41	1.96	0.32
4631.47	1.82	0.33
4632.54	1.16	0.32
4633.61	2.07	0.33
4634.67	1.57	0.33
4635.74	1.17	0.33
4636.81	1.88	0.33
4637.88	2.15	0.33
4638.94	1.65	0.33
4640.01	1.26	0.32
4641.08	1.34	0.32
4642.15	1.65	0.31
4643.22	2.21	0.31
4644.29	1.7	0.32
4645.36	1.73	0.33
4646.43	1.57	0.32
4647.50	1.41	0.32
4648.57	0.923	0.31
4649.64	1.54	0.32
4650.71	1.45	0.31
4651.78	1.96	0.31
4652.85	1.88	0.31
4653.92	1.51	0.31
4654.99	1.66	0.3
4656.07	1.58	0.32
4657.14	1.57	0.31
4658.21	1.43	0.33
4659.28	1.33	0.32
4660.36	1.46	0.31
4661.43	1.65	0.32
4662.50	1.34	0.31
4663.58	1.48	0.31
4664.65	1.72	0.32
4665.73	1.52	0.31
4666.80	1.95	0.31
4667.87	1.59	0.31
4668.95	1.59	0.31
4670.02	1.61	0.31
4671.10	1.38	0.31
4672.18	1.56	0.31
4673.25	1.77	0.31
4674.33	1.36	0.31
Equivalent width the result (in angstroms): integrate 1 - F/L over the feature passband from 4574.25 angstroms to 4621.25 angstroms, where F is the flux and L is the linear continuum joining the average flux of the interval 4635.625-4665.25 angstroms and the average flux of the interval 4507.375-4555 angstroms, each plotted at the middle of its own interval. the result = -4.1 angstroms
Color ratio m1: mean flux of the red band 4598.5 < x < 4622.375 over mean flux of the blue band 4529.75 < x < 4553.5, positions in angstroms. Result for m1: 1.11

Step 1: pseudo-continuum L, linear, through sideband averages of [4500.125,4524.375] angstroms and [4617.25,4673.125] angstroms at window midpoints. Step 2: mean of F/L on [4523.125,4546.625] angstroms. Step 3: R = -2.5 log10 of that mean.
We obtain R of 0.23 mag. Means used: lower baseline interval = 1.65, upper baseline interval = 1.61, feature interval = 1.33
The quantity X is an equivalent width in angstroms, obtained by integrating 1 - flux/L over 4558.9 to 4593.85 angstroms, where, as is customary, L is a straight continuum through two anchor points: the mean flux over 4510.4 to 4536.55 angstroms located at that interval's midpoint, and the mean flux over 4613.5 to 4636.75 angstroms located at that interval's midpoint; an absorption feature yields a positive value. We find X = -3.3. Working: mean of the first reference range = 1.47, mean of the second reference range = 1.65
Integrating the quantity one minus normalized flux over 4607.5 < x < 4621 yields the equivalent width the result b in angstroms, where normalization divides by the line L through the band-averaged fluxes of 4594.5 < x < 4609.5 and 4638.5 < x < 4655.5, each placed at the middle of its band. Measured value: 1.3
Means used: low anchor 1.8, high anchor 1.59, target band 1.58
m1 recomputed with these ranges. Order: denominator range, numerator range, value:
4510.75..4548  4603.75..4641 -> 1.10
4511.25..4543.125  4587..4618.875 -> 1.19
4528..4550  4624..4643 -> 1.11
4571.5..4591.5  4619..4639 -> 1.03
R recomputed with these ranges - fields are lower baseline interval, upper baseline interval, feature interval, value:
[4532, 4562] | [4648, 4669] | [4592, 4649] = -0.07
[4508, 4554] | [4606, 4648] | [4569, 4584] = -0.03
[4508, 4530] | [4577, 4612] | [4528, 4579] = 0.03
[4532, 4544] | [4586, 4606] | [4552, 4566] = -0.16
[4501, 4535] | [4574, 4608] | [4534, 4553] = 0.04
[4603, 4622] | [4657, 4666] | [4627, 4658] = -0.05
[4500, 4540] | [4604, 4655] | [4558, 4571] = -0.20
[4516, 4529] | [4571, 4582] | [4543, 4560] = -0.08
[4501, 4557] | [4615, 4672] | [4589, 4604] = -0.18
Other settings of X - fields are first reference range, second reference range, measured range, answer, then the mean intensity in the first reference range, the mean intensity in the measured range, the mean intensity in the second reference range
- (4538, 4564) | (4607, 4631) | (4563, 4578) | 0.2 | 1.69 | 1.65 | 1.64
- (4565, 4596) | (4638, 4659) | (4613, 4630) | -0.2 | 1.71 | 1.66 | 1.59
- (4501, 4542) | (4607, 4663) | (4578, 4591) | -1.1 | 1.49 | 1.69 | 1.61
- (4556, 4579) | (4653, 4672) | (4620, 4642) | -0.4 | 1.74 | 1.65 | 1.56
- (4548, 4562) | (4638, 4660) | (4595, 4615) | -0.7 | 1.75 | 1.72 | 1.58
